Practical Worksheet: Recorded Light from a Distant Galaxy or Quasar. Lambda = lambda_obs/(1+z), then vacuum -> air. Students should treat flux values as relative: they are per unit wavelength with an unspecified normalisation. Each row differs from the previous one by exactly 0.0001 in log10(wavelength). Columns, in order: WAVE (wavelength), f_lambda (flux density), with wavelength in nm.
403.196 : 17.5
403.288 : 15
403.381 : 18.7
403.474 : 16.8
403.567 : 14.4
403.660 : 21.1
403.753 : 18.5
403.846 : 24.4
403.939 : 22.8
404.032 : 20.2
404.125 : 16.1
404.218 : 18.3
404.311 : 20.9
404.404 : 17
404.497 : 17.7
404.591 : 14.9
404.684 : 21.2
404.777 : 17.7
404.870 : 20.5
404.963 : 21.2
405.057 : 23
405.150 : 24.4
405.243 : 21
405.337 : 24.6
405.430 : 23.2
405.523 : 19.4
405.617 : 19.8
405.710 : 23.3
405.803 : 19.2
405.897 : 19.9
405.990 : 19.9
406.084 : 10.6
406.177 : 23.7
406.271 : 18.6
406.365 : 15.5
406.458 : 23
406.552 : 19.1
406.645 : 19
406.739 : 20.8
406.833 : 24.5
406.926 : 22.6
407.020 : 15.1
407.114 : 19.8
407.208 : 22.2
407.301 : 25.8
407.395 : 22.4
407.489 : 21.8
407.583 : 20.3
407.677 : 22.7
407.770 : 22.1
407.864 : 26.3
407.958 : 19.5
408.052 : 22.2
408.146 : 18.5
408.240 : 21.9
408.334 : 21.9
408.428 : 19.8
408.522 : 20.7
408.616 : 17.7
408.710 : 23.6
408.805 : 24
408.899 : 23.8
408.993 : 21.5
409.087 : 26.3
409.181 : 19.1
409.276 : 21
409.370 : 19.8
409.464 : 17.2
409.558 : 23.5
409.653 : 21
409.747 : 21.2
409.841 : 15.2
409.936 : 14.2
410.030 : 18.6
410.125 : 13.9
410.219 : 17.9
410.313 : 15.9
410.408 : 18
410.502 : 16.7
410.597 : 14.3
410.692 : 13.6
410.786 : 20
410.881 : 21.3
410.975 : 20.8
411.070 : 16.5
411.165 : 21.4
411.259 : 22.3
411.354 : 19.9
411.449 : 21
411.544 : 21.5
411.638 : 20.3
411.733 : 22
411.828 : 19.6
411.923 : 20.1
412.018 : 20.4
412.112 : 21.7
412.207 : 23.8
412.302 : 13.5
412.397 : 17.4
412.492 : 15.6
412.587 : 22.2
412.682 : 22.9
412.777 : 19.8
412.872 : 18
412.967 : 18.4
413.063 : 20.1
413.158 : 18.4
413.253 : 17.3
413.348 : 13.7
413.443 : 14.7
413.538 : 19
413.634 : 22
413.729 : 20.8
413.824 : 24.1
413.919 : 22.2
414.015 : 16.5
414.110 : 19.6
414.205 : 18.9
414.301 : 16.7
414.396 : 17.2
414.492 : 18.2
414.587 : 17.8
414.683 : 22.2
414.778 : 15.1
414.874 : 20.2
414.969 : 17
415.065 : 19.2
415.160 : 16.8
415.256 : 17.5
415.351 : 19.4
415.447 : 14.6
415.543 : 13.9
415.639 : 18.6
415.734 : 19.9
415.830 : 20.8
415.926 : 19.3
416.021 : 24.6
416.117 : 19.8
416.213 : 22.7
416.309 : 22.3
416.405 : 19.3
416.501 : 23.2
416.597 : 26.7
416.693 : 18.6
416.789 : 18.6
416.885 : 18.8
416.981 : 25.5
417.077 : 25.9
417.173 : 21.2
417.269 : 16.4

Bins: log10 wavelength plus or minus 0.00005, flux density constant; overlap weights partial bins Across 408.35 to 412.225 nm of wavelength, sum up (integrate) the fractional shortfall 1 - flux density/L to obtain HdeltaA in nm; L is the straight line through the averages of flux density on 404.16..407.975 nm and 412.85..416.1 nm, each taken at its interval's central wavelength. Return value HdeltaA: -0.04 nm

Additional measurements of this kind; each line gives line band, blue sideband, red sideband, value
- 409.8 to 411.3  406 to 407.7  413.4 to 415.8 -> 0.15 nm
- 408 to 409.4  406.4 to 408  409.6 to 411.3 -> -0.11 nm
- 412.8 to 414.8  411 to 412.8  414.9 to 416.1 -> 0.06 nm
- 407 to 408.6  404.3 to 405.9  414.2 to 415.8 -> -0.13 nm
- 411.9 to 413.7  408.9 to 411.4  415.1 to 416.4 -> 0.02 nm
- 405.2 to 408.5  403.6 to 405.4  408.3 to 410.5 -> -0.14 nm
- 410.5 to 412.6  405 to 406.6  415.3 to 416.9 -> 0.09 nm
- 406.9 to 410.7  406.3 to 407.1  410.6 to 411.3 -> -0.12 nm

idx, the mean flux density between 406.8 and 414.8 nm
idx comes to 19.8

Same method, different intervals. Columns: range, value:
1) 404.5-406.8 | 20.1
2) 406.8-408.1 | 21.9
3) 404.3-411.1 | 20.1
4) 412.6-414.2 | 19.3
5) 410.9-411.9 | 20.5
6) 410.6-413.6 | 19.2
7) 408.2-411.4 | 19.5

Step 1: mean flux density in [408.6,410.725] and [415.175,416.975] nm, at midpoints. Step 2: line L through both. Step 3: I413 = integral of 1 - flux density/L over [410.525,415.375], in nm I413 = 0.12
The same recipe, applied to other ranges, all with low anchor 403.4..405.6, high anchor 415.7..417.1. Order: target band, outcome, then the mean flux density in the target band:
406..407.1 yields 0.048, 19.3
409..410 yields 0.037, 19.9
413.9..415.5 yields 0.248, 18.1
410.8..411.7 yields 0.016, 20.6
